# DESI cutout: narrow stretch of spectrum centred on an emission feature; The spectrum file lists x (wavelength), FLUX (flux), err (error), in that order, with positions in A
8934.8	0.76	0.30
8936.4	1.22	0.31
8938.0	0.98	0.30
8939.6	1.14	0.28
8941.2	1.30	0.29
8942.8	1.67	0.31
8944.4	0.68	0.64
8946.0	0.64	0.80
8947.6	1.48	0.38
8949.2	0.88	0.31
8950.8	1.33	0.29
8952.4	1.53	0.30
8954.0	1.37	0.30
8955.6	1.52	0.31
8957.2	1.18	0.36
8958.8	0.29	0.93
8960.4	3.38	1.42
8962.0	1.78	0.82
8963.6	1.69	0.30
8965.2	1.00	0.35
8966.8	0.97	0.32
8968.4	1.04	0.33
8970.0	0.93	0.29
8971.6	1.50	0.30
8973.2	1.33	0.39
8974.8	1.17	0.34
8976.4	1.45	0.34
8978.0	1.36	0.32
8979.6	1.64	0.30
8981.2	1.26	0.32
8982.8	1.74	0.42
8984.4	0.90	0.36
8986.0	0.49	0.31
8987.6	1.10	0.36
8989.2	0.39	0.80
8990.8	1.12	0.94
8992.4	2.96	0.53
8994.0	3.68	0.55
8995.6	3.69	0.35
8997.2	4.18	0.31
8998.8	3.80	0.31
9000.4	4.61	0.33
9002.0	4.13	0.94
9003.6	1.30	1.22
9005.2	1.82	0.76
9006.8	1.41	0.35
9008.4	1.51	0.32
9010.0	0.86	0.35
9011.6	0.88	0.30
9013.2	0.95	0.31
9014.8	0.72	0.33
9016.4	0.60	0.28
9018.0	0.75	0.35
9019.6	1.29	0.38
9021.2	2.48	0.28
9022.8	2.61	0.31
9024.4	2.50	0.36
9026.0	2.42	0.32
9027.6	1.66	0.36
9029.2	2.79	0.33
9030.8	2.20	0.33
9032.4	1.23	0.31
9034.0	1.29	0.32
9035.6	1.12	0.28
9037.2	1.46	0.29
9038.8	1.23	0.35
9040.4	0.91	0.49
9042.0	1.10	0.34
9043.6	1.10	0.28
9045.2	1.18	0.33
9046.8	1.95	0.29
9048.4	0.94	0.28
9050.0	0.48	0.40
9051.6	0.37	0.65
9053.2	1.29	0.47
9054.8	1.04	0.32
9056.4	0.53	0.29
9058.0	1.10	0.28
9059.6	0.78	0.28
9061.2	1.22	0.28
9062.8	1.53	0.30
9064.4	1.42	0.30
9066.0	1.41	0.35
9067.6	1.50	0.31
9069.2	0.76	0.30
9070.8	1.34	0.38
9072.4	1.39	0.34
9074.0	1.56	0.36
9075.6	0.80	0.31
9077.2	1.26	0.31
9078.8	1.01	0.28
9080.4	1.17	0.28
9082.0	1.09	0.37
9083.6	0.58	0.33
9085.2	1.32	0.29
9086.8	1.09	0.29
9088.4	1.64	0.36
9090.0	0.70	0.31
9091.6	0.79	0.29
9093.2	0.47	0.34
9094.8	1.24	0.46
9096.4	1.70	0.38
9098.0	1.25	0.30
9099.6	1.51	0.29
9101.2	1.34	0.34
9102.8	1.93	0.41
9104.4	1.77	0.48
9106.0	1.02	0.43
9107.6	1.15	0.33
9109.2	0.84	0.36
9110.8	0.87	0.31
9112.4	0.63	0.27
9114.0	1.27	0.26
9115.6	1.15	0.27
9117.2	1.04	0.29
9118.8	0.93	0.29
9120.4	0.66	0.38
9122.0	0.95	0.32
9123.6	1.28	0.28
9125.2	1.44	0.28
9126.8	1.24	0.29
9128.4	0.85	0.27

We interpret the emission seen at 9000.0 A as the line H-alpha 6563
